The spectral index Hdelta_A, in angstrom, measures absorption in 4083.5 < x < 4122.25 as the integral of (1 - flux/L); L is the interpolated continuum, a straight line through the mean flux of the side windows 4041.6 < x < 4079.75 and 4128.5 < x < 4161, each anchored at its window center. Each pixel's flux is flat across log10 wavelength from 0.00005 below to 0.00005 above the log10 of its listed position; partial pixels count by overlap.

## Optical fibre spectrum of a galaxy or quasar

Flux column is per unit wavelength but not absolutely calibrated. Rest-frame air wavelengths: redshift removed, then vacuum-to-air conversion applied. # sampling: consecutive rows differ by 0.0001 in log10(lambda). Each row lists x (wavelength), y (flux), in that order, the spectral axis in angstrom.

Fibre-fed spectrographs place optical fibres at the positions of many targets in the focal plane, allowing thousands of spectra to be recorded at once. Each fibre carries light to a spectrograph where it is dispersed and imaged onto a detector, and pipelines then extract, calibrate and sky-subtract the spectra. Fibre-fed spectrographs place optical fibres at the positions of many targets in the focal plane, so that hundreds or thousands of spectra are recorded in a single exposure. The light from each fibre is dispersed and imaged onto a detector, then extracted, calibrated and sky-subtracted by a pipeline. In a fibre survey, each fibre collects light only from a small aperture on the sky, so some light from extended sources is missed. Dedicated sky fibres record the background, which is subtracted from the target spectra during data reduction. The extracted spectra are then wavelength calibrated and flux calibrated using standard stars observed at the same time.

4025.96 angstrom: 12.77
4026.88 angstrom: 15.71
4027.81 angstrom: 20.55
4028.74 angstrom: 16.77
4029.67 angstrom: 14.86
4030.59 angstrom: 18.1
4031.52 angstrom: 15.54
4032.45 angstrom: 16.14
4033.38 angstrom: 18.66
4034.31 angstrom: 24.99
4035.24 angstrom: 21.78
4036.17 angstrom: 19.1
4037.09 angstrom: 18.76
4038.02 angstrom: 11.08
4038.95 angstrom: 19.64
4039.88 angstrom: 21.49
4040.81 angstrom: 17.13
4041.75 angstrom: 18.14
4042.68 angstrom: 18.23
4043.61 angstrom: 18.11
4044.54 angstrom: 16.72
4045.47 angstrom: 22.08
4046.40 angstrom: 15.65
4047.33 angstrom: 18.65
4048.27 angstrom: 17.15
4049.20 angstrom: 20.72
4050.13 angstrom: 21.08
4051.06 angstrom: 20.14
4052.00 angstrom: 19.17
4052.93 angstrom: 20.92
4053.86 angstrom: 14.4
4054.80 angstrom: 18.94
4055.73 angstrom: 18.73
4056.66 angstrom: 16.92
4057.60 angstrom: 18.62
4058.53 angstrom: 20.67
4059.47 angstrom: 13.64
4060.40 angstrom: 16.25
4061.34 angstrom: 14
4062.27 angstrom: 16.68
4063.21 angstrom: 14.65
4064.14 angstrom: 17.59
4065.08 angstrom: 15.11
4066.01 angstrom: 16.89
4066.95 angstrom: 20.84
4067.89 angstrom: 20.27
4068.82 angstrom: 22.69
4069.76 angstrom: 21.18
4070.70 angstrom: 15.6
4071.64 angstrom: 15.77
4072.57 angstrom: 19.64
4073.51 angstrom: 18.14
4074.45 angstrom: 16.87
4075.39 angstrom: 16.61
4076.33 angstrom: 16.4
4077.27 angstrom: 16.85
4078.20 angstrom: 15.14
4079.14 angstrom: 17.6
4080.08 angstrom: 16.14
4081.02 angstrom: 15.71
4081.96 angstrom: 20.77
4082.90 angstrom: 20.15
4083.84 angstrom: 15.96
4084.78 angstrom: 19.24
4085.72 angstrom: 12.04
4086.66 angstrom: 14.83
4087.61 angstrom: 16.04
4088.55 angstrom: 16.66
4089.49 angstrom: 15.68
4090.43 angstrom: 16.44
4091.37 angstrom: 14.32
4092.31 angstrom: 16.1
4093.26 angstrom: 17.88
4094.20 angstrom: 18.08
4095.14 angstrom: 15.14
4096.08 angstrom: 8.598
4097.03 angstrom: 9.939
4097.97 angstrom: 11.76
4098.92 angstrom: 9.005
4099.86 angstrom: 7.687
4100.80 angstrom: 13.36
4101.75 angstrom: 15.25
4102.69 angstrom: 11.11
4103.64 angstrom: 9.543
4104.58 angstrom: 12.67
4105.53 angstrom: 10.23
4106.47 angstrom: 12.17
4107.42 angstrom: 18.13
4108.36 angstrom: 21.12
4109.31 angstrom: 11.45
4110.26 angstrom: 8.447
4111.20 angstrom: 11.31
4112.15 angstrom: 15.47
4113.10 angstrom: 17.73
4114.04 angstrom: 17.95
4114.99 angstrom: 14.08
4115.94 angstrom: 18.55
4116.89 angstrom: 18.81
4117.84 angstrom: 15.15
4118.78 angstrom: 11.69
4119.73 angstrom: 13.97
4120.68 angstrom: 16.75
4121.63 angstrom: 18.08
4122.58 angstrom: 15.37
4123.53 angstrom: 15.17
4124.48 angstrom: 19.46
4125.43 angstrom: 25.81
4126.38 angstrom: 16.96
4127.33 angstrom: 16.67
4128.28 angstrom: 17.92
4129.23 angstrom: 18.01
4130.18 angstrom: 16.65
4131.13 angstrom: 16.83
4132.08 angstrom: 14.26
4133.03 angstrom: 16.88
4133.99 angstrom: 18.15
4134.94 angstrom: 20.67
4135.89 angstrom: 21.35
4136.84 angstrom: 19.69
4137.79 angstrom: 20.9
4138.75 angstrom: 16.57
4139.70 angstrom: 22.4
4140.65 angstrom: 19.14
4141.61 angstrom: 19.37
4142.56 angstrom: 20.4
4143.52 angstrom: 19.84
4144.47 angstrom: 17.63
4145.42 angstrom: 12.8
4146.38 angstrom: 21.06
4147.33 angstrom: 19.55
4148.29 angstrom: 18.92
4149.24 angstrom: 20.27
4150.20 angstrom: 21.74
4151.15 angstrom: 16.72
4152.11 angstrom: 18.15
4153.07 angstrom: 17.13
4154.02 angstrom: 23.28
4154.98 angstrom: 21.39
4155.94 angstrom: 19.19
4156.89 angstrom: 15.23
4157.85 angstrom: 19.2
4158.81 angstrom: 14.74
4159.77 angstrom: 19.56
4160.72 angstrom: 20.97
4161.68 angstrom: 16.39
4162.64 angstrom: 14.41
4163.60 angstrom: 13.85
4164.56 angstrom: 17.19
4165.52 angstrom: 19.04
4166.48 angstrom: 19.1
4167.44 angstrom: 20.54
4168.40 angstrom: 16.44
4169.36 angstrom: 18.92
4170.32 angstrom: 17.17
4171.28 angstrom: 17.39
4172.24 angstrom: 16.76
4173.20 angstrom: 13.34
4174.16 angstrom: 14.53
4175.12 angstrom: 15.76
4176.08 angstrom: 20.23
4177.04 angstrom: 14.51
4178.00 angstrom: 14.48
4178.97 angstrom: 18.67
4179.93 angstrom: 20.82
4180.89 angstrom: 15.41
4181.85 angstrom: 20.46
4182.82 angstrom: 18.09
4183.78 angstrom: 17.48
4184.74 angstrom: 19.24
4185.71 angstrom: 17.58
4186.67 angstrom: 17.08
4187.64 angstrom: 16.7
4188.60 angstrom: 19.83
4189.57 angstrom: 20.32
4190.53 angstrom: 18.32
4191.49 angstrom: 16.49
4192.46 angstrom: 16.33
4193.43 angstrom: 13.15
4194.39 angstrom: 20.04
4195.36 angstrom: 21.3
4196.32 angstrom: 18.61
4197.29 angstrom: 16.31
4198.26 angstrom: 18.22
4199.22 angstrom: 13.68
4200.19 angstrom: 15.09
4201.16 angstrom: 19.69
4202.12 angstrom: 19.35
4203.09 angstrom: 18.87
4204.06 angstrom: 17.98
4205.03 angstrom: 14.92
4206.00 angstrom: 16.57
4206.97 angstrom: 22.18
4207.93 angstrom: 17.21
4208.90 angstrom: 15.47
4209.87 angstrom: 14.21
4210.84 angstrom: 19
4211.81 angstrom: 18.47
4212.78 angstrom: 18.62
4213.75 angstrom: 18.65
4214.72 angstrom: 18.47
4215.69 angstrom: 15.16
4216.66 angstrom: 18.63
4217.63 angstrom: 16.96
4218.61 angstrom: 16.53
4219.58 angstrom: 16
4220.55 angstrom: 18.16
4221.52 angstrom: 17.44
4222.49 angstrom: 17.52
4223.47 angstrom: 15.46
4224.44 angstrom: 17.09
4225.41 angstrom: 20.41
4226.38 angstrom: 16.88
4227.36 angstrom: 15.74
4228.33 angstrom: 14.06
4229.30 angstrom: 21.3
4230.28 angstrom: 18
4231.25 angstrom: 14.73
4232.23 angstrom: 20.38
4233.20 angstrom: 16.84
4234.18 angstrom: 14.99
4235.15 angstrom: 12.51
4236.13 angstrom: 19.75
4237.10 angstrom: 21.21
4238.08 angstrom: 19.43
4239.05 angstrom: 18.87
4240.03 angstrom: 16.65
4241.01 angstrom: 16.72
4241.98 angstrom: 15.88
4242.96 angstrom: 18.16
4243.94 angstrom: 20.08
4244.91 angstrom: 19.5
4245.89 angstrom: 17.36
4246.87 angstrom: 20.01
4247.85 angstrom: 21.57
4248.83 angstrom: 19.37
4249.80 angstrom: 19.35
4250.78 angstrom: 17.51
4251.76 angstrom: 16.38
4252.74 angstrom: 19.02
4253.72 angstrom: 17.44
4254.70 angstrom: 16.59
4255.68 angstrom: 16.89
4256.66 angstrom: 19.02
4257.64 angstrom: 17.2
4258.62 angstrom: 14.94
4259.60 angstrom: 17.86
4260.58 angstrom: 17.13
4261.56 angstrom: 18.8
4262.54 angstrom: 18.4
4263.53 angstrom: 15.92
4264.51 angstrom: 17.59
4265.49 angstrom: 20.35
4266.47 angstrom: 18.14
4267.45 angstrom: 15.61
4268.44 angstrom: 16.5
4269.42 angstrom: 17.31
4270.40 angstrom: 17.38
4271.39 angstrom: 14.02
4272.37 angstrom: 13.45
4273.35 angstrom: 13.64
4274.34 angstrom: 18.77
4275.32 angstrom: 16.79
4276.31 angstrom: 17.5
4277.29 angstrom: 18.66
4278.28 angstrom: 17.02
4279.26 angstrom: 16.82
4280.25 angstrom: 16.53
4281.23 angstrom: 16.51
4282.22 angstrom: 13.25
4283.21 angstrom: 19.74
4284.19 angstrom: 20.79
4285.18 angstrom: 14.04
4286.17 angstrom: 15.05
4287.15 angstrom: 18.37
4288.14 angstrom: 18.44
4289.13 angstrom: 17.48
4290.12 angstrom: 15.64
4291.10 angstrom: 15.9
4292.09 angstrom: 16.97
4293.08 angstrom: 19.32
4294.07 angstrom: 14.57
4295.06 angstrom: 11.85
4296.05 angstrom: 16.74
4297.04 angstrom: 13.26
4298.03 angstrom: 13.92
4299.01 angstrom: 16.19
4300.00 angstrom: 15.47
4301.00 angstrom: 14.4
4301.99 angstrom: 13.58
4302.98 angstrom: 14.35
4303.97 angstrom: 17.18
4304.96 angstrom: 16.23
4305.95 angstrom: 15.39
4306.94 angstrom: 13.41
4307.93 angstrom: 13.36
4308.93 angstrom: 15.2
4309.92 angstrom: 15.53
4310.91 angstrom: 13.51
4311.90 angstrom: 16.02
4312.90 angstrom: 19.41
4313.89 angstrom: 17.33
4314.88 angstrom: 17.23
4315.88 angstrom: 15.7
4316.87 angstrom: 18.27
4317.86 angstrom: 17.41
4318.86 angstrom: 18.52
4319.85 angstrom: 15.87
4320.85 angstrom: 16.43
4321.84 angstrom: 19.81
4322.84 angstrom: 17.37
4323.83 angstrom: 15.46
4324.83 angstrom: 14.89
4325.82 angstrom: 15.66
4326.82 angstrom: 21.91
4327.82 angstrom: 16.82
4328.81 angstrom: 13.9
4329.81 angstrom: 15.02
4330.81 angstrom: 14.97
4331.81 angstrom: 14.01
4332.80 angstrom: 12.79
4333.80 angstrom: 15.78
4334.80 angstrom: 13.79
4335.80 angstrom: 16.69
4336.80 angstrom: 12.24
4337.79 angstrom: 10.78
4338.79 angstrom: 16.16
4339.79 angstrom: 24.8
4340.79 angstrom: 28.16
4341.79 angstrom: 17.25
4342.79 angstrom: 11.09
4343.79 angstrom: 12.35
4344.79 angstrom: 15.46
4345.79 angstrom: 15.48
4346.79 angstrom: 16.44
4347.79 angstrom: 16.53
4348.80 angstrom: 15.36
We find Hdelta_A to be 8.4 angstrom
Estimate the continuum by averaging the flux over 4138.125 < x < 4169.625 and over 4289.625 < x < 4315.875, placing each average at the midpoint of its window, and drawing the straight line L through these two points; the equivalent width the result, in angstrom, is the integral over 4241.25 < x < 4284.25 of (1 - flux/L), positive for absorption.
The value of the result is -3.1 angstrom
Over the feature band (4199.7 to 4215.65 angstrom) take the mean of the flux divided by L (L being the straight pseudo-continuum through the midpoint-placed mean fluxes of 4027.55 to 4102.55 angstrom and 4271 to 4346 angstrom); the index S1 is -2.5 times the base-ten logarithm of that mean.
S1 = -0.079 mag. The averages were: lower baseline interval 17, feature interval 17.7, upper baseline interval 16.1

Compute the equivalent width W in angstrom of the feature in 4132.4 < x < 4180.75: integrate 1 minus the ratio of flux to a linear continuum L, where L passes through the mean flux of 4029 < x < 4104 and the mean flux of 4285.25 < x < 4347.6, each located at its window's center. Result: -4.9 angstrom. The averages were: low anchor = 16.9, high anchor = 16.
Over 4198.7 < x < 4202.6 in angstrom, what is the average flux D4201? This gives 17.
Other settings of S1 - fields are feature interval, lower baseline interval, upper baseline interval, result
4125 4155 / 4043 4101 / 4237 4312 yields -0.13 mag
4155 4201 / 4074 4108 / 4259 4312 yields -0.14 mag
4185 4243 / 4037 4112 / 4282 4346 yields -0.09 mag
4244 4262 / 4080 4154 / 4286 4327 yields -0.12 mag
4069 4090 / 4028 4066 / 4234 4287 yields 0.05 mag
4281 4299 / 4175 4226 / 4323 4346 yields 0.02 mag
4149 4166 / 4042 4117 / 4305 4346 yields -0.13 mag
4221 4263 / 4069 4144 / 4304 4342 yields -0.09 mag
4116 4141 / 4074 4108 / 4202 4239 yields -0.15 mag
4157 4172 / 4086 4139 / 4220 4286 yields -0.09 mag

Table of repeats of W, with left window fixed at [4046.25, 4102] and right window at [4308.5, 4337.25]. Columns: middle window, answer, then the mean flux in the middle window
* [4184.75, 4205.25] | -1.6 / 17.7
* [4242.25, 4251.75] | -1.6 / 19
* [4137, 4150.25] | -2.2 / 19.3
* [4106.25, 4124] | 1.2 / 15.4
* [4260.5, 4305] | -0.6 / 16.4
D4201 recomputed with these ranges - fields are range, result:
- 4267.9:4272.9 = 15.7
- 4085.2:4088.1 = 14.4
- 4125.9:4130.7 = 17.3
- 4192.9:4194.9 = 16.6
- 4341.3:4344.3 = 13.6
